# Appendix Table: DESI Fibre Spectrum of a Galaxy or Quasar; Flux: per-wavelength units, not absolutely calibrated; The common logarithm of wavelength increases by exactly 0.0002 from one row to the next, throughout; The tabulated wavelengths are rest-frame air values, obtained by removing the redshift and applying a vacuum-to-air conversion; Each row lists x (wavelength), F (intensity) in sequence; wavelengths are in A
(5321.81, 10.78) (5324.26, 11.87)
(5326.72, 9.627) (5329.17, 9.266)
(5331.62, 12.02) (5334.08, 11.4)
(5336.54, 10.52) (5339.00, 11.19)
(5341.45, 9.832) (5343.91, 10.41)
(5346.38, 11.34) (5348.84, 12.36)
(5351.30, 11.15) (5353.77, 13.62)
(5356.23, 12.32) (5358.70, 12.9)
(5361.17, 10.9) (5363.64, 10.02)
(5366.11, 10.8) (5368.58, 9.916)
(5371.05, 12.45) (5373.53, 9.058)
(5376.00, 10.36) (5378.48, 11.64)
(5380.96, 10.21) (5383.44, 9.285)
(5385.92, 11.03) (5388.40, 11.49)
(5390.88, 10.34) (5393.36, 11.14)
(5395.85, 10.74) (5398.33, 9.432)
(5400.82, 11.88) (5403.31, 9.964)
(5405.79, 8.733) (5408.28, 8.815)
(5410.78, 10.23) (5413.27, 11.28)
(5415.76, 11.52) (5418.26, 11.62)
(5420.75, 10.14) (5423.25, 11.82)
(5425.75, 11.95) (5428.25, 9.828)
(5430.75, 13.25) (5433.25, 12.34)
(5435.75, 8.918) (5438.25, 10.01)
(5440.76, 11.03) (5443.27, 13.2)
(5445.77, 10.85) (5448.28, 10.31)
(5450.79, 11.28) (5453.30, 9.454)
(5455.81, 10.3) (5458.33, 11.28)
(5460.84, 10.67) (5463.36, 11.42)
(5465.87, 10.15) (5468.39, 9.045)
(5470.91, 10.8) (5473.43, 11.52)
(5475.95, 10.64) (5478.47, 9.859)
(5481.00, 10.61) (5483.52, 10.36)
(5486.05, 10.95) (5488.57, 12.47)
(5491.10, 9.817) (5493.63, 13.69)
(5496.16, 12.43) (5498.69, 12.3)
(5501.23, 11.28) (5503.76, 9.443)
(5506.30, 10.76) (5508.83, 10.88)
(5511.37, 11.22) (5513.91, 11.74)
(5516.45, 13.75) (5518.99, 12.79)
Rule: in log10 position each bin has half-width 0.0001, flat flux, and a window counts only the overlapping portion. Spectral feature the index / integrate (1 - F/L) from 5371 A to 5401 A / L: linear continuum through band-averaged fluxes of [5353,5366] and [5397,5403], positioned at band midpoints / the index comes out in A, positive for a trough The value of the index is 1.1 A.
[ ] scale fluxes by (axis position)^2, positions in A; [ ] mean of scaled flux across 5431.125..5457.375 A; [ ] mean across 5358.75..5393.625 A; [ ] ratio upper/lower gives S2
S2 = 1.0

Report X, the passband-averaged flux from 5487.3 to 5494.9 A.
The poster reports 12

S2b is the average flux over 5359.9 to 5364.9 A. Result 10.5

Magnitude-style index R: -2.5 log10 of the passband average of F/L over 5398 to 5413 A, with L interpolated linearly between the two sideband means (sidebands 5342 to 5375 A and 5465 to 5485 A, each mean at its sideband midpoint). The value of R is 0.10 mag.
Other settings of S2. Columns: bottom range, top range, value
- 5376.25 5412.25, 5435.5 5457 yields 1.05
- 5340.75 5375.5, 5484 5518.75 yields 1.09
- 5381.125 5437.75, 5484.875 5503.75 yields 1.13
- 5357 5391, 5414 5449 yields 1.06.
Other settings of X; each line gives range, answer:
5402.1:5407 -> 9.37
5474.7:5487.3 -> 10.5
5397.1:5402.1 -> 10.6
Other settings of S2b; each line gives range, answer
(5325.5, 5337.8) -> 10.6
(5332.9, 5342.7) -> 10.7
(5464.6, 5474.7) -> 10.4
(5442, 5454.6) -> 11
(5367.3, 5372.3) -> 11.2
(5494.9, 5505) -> 11.4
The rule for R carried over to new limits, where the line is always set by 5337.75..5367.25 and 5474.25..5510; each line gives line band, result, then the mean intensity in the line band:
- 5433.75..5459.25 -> 0.05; 10.7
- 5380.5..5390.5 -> 0.08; 10.5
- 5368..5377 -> 0.09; 10.5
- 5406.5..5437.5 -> 0.03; 10.9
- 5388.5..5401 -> 0.06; 10.7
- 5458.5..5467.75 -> 0.05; 10.7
